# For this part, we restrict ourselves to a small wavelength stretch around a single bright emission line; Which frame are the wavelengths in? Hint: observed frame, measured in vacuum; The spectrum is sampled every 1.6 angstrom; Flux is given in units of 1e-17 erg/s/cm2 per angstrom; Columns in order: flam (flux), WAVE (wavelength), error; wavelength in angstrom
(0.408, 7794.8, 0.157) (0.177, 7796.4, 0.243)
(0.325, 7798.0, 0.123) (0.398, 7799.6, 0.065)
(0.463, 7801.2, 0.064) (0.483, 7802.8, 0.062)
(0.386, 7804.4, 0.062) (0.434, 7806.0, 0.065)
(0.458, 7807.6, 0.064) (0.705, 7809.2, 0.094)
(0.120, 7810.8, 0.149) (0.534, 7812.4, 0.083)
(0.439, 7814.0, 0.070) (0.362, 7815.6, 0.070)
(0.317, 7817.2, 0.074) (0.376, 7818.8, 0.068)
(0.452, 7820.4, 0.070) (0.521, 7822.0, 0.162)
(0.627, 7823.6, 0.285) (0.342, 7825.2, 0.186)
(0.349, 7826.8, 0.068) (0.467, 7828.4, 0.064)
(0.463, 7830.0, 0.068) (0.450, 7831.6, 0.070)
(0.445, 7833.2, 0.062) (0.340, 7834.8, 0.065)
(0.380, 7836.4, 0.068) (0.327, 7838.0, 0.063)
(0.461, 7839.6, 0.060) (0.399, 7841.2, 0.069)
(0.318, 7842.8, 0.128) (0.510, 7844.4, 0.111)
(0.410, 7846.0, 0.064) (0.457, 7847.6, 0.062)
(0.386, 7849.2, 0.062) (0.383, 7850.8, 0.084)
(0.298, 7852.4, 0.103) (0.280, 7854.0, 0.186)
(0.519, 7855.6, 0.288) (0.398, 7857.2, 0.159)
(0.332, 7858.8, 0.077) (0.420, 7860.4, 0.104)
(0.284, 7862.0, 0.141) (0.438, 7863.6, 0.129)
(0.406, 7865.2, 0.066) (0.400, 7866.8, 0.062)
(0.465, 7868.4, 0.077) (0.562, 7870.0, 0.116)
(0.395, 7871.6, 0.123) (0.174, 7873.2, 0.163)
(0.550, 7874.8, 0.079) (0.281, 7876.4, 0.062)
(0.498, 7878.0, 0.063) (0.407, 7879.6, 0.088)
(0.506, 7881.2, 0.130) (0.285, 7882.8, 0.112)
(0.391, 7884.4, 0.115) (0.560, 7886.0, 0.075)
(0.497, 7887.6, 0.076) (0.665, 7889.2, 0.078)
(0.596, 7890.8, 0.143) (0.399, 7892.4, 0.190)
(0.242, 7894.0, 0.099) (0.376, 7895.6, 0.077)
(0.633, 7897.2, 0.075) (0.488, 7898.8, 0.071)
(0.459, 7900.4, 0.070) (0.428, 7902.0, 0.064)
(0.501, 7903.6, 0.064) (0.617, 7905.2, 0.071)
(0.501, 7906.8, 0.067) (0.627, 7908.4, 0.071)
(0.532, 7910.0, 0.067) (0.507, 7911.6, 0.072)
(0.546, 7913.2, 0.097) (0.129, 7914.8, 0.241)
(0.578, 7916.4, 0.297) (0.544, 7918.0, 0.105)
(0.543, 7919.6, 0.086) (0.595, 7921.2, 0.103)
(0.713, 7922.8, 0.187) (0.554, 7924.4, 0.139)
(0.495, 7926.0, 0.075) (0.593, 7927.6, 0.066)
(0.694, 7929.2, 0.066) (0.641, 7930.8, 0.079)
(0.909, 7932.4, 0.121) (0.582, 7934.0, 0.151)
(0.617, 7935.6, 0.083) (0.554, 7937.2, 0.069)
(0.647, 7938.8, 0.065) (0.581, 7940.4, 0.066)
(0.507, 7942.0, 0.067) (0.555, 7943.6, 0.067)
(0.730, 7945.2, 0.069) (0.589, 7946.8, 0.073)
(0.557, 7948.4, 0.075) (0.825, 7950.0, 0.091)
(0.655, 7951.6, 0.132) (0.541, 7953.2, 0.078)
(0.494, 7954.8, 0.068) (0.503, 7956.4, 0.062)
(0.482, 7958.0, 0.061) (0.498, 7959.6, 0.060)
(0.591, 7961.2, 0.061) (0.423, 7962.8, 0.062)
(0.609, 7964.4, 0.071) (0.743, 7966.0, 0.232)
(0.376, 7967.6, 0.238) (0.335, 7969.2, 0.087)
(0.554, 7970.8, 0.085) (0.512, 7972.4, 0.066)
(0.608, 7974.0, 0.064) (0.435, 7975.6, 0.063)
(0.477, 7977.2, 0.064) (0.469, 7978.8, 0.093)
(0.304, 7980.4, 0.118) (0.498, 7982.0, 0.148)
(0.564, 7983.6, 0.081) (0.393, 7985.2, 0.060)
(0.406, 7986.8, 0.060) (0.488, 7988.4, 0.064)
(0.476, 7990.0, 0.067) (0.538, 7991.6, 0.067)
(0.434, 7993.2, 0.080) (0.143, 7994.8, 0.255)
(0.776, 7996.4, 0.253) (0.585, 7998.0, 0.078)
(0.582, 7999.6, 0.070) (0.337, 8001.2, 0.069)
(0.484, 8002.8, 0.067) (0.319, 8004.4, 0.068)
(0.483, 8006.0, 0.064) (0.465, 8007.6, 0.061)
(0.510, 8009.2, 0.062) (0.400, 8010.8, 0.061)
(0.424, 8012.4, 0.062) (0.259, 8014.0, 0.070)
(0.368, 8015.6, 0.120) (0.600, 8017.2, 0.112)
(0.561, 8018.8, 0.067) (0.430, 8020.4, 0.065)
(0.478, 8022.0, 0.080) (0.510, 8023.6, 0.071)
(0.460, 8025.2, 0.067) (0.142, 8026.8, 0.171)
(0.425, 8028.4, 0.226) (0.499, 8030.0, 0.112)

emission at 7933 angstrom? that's Mg II 2798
